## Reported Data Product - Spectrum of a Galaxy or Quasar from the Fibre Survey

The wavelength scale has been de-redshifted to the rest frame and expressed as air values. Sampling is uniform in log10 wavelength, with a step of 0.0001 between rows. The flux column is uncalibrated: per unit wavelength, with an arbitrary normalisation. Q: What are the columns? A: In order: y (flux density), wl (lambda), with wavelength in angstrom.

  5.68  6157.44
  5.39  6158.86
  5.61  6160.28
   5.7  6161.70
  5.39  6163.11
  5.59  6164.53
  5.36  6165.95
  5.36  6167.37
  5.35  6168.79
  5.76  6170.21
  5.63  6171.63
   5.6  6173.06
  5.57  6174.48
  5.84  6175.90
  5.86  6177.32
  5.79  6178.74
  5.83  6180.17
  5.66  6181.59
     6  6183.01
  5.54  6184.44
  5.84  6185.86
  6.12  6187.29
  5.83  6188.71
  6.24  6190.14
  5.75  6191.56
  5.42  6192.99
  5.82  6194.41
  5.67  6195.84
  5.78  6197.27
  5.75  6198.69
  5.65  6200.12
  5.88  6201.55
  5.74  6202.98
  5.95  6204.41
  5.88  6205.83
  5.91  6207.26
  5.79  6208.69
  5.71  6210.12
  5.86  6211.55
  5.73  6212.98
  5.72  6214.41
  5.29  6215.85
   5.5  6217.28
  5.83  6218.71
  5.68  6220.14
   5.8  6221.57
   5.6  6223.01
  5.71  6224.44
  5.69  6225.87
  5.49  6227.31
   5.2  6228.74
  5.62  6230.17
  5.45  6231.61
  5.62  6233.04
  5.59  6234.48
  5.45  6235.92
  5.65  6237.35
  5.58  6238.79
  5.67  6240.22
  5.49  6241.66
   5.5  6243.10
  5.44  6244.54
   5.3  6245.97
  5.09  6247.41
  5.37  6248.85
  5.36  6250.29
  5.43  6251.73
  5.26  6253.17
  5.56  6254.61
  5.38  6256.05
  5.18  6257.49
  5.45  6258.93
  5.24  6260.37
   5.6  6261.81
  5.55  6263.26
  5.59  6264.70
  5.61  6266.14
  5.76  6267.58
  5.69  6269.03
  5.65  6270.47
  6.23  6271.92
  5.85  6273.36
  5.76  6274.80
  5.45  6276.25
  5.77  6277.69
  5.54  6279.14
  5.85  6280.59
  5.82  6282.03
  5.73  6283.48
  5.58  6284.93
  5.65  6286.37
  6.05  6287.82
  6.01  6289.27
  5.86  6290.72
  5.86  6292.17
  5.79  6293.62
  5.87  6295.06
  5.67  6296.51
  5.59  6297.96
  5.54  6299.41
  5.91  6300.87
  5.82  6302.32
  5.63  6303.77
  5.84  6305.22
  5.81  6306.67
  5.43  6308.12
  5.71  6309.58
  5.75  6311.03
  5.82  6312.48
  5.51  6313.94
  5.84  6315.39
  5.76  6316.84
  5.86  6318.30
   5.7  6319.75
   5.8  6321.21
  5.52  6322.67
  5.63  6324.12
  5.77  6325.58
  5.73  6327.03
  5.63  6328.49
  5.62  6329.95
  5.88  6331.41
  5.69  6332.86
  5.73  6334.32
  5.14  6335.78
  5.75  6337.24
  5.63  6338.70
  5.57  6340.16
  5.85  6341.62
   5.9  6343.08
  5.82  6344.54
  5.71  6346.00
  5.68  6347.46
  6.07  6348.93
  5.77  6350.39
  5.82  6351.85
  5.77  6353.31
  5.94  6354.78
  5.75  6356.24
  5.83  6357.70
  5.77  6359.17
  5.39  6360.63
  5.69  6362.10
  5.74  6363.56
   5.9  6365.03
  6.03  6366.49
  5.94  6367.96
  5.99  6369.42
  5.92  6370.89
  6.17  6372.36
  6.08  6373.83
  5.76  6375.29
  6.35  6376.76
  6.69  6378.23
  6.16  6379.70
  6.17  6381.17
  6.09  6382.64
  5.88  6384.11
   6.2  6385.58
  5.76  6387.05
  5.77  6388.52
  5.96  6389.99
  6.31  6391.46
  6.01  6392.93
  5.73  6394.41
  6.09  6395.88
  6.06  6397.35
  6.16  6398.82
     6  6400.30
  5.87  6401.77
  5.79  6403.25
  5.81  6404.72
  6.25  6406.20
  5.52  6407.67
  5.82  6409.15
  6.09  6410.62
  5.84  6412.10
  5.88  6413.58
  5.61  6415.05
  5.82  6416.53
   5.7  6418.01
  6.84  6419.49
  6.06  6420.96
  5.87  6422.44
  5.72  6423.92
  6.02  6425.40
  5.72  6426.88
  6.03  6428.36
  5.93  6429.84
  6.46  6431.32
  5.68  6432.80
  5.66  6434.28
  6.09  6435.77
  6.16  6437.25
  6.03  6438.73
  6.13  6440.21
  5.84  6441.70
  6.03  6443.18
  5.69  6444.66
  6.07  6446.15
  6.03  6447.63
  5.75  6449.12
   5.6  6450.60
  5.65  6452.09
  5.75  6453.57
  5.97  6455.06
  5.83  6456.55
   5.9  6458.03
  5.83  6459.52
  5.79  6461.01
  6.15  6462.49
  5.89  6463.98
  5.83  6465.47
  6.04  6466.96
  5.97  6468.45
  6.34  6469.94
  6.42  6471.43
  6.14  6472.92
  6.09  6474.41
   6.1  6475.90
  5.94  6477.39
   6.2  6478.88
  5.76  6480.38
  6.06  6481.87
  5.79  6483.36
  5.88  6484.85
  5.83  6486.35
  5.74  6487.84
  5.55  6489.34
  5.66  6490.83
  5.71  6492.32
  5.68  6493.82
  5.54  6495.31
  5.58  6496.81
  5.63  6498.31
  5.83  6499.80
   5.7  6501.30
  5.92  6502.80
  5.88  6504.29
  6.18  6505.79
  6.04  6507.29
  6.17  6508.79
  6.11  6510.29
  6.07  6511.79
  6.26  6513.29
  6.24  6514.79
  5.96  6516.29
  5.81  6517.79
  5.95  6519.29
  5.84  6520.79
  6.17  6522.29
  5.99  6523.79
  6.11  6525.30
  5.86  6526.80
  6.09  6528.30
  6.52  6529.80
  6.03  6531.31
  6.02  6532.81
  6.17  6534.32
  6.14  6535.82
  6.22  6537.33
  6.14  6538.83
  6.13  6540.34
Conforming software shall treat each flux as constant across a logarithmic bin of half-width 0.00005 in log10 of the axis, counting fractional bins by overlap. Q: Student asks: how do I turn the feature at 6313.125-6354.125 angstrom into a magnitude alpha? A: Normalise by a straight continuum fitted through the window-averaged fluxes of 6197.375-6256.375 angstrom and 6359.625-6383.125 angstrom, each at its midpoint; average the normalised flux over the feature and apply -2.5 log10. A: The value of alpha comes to 0.03 mag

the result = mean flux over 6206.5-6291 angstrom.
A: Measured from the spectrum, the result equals 5.61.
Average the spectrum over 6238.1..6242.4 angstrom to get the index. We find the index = 5.58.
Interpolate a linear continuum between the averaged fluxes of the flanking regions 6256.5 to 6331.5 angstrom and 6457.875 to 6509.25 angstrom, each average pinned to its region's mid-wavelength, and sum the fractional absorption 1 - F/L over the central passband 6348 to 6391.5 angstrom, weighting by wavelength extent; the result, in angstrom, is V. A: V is -1.2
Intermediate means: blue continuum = 5.7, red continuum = 5.91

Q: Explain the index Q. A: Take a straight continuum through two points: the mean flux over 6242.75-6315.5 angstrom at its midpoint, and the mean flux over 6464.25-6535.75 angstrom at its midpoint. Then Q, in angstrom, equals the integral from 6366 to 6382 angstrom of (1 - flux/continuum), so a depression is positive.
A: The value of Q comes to -0.93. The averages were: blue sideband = 5.64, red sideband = 5.97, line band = 6.11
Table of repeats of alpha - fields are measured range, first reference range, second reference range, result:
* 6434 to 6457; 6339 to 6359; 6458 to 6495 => 0.00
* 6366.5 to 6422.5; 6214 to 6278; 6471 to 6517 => -0.04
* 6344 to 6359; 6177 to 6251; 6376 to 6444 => 0.02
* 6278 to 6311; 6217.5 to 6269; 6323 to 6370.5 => -0.02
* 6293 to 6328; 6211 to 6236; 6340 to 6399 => 0.01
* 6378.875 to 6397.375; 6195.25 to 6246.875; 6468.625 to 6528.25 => -0.04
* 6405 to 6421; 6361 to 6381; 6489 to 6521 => 0.01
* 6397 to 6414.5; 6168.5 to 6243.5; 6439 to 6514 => -0.01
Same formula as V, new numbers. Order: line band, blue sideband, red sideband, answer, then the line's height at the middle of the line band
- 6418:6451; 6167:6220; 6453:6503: -0.6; 5.86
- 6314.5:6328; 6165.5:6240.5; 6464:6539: 0.2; 5.8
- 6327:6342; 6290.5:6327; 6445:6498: 0.3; 5.75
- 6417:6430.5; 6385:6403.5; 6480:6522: -0.1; 5.95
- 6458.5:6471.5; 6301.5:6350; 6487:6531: -0.3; 5.87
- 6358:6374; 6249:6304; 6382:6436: 0.0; 5.85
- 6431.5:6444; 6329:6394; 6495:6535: -0.1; 5.93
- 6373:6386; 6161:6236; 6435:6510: -0.7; 5.83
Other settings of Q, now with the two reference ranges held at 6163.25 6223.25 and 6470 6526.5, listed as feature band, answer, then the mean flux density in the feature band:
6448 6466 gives 0.23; 5.83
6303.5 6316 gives 0.21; 5.71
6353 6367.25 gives 0.14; 5.78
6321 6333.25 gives 0.26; 5.69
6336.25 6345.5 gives 0.15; 5.74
